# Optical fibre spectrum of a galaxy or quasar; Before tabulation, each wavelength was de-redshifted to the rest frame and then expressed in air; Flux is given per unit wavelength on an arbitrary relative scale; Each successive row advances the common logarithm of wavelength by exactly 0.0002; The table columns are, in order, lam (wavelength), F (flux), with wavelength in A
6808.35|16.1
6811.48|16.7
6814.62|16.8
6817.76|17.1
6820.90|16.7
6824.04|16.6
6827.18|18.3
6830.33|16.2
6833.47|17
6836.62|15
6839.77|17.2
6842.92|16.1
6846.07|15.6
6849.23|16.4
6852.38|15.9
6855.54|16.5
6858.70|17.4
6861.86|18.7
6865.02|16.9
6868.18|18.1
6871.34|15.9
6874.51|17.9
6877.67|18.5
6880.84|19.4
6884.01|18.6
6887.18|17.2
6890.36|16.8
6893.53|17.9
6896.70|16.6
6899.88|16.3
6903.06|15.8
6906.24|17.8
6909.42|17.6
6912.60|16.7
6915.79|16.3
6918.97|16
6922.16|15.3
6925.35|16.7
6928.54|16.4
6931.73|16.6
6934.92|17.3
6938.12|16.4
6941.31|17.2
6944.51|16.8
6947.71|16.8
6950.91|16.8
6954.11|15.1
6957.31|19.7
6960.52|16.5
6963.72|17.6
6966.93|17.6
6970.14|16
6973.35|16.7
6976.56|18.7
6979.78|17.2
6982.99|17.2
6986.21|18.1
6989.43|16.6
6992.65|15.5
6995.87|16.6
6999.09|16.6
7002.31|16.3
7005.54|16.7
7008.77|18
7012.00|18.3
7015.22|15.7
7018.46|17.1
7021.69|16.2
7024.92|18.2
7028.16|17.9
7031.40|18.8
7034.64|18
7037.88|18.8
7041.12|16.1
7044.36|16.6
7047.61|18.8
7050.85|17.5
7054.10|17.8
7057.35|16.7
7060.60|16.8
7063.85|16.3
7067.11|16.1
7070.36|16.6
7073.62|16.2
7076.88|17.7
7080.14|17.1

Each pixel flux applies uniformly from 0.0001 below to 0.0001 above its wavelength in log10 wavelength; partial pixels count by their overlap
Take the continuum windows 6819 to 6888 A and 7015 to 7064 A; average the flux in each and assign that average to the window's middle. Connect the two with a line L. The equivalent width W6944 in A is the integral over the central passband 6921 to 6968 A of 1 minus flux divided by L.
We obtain 1.1 A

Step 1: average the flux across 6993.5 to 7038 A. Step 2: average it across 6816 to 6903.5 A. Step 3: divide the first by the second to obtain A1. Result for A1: 1.0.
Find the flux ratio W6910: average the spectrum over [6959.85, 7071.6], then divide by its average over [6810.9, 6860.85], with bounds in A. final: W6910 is 1.0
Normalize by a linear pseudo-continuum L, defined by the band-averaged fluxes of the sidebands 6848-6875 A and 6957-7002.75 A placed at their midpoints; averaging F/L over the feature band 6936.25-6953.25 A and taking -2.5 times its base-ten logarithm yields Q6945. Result 0.02 mag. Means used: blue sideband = 17.1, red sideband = 17.1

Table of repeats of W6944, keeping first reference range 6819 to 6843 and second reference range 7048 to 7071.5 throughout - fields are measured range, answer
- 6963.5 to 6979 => -0.41 A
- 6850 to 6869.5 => -0.57 A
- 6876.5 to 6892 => -1.25 A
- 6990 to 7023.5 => 0.35 A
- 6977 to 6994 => -0.21 A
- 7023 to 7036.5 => -1.02 A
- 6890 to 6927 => 0.27 A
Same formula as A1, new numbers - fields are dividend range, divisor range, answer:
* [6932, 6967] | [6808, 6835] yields 1.01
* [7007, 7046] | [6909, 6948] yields 1.05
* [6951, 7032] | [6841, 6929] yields 1.01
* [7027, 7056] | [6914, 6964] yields 1.07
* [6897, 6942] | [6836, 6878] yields 0.98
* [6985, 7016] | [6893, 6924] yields 1.02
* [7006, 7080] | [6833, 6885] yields 1.01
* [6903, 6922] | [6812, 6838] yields 1.00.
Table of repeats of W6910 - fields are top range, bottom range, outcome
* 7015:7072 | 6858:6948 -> 1.01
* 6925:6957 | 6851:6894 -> 0.95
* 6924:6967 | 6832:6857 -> 1.05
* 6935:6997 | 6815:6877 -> 1.01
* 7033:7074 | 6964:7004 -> 1.01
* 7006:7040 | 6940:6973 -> 1.04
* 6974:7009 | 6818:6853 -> 1.03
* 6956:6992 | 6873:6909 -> 0.99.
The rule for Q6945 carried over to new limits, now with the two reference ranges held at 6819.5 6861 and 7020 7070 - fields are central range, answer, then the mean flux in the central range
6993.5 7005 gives 0.05 mag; 16.5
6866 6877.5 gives -0.05 mag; 17.4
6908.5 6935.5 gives 0.03 mag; 16.5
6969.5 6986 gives -0.01 mag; 17.3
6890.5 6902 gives -0.01 mag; 16.9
